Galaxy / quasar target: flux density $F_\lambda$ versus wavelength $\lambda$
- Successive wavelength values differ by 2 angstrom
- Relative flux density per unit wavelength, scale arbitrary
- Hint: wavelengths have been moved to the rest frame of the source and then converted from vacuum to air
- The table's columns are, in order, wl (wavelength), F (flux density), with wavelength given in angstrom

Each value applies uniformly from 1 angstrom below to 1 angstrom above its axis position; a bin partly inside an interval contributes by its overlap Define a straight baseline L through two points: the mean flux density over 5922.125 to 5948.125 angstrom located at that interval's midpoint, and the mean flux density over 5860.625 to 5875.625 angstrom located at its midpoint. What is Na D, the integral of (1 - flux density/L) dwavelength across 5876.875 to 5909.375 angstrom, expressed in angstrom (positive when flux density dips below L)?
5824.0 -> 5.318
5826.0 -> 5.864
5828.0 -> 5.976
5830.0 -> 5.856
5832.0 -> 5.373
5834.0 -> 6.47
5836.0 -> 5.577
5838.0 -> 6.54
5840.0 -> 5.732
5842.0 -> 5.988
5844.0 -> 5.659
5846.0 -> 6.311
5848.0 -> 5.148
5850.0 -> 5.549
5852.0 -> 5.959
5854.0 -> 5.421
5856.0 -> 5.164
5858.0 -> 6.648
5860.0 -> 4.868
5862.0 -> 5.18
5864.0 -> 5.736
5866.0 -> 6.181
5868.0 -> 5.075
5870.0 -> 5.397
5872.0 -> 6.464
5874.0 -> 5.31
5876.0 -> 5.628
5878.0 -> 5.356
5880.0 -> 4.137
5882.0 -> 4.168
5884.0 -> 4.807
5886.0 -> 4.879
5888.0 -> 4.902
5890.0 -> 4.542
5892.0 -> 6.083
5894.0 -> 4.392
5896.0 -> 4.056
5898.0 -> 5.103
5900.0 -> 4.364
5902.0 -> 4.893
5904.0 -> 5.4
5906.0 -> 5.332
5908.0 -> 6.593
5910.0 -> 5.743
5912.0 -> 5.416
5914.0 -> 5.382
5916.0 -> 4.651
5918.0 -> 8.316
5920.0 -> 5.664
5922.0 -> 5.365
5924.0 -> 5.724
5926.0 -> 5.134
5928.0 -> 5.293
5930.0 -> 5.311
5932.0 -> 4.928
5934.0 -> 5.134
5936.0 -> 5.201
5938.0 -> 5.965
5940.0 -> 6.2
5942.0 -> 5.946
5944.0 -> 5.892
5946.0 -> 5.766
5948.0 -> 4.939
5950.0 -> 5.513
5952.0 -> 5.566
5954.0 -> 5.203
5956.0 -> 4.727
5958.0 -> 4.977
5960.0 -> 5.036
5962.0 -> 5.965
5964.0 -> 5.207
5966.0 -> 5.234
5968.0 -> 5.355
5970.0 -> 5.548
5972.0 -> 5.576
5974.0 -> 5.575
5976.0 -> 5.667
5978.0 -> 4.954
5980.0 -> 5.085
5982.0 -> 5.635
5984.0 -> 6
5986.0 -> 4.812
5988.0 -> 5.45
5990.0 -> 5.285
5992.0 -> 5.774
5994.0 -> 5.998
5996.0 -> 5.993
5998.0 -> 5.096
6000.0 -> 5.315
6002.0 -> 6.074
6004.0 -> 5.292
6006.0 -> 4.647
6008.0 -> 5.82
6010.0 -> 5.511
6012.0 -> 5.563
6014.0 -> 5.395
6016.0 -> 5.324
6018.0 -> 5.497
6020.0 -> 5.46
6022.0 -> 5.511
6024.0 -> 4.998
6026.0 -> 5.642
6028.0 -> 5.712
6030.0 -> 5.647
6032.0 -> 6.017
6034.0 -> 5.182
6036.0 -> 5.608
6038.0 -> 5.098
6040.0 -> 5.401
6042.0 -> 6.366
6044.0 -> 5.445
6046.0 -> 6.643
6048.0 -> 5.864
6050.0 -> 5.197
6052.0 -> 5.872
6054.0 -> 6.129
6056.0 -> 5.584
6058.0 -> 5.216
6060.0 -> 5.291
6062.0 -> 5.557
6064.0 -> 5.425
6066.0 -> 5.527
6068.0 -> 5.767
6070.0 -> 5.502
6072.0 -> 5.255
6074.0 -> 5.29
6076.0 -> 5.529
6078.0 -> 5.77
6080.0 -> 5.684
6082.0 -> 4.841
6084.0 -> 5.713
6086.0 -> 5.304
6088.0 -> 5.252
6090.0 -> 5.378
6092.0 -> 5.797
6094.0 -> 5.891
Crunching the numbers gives 3.6 angstrom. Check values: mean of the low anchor 5.6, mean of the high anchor 5.51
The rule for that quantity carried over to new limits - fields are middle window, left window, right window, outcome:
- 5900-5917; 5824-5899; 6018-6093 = 0.33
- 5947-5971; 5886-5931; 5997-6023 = 0.48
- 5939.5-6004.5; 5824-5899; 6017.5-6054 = 1.11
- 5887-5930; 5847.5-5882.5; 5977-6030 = 0.72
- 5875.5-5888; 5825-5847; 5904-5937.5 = 2.05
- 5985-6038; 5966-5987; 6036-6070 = 0.38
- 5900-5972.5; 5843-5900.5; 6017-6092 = -1.64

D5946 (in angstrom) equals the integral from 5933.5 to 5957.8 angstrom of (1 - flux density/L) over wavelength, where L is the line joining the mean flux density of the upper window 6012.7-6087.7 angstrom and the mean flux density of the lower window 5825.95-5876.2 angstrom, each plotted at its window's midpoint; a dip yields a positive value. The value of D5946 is 0.6 angstrom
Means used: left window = 5.73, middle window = 5.49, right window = 5.54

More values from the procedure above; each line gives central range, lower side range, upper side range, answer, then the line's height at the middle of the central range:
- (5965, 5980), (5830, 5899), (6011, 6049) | 0.4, 5.53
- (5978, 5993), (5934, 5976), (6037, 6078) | 0.3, 5.51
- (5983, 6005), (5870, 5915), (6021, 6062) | -0.3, 5.47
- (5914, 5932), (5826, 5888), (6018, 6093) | -0.2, 5.55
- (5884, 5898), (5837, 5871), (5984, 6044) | 2.0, 5.64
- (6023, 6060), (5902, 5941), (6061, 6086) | -0.9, 5.51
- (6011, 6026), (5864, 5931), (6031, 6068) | 0.4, 5.57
